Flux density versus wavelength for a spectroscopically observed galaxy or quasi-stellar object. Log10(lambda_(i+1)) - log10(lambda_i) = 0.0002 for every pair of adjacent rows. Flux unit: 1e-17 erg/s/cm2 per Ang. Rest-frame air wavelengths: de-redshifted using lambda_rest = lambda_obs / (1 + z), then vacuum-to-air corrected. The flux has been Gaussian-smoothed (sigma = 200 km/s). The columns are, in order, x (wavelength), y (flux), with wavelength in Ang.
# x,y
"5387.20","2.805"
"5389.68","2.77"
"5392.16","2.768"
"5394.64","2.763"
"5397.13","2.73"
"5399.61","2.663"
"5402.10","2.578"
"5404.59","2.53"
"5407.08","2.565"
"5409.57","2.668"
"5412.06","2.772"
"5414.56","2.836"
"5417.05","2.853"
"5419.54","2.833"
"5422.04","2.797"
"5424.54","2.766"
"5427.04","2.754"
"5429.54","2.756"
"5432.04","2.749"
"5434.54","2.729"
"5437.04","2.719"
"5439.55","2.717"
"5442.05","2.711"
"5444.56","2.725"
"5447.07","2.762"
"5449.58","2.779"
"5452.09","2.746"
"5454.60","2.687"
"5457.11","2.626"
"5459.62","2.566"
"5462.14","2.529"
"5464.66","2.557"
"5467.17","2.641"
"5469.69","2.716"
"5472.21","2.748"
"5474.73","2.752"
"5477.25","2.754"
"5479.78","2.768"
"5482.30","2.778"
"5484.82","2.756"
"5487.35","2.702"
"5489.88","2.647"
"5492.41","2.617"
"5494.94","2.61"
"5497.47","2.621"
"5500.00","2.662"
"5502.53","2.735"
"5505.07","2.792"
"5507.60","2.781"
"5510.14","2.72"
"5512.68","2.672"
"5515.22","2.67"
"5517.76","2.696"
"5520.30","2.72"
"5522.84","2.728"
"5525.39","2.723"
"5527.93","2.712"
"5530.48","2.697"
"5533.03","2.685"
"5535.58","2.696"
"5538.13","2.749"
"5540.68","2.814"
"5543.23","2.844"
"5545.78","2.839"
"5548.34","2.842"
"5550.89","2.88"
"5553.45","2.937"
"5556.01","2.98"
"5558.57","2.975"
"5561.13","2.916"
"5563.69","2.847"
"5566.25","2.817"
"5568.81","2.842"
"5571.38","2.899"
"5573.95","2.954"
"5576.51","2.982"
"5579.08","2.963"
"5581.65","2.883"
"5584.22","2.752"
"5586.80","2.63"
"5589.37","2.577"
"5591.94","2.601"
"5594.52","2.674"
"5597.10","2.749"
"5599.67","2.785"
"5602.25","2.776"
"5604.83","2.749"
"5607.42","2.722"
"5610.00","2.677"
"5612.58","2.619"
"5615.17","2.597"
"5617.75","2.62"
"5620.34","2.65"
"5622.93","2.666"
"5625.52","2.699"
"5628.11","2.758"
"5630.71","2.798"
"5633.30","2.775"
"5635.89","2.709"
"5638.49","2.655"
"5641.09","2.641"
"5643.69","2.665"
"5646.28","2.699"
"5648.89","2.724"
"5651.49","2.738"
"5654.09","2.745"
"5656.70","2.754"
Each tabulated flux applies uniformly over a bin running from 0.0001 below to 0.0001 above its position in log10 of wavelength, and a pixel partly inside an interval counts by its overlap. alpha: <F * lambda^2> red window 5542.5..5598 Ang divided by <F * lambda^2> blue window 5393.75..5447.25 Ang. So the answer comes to 1.10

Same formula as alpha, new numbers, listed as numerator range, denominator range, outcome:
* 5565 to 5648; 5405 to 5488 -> 1.07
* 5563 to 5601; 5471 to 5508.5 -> 1.07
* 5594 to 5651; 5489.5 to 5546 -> 1.03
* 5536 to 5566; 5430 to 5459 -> 1.10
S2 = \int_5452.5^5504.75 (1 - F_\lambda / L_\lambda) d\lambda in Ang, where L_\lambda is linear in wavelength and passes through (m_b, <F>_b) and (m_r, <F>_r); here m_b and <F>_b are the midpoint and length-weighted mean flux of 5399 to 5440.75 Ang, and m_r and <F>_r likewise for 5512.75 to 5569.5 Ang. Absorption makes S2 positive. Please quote 1.6 Ang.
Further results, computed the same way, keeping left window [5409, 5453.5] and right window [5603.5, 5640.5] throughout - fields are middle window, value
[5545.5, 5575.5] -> -2.03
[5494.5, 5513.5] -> 0.21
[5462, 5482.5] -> 0.35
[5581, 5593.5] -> 0.12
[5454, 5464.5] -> 0.60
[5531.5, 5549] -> -0.37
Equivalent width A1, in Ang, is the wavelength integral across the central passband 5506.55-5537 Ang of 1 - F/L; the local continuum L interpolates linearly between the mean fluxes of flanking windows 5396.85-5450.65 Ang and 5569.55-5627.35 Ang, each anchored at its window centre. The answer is 0.3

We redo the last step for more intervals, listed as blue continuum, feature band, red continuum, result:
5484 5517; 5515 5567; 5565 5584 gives 0.1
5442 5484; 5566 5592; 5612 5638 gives -1.2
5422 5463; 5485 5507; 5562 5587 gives 0.7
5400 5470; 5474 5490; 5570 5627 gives -0.2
